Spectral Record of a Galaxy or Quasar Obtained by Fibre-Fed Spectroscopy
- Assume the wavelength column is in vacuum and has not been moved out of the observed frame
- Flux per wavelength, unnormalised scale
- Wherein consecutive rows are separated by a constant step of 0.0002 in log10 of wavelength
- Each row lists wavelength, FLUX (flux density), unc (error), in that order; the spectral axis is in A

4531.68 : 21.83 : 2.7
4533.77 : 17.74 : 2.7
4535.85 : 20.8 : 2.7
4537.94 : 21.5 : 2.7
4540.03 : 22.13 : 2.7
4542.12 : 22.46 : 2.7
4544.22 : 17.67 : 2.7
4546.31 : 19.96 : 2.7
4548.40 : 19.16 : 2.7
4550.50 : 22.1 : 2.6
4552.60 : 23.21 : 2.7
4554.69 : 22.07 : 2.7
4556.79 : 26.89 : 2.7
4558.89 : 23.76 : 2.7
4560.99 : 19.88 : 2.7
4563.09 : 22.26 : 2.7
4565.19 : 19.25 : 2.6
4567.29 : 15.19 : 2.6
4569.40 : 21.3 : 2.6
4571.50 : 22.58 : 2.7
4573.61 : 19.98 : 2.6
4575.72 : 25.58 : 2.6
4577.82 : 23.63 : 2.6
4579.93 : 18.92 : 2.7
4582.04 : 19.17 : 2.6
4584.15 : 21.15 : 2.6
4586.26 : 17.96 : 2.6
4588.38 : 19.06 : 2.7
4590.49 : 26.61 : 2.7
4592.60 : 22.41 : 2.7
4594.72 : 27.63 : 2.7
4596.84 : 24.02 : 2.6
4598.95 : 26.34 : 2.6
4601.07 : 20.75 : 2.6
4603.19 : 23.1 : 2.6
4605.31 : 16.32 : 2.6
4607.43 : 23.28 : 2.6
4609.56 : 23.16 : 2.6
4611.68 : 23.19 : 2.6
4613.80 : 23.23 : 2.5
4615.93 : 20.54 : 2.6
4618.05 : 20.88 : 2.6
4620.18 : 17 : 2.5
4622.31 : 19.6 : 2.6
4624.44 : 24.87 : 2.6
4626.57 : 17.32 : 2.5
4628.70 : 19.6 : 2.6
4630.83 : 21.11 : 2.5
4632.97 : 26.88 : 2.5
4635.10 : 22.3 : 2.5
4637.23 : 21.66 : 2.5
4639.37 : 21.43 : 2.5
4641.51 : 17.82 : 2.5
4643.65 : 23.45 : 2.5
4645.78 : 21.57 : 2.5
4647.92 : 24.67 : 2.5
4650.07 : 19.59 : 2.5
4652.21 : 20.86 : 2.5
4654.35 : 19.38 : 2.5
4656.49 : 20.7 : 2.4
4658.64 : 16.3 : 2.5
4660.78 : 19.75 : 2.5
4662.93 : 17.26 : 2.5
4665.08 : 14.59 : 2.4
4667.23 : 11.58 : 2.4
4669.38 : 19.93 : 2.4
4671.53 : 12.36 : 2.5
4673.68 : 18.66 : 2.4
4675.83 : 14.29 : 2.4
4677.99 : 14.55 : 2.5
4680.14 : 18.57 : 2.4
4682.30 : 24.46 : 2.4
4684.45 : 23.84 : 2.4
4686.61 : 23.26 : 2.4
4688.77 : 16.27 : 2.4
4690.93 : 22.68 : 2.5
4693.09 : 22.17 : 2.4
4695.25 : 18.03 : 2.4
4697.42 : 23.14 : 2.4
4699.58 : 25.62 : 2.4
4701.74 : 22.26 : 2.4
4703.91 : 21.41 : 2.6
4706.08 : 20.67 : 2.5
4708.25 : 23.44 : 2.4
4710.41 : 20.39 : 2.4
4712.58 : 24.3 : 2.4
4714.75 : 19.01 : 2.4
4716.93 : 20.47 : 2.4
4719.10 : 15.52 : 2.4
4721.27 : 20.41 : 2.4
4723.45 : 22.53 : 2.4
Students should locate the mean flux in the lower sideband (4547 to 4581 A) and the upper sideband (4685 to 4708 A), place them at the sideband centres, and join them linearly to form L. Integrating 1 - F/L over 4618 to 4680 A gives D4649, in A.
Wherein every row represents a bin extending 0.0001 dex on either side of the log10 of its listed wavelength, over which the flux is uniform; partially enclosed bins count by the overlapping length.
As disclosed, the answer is 6.8 A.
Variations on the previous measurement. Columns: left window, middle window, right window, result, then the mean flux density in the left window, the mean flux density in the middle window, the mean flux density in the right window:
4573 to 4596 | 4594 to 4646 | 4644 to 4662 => -1.5 A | 22.1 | 21.8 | 20.5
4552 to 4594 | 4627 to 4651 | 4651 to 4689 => -3.0 A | 21.6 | 21.7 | 18.2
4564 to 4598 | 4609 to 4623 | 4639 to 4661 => 0.0 A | 21.6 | 21.1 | 20.5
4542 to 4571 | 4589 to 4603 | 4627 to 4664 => -2.3 A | 21.1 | 24.4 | 20.8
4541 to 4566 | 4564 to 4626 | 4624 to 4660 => -0.7 A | 21.6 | 21.6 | 21.1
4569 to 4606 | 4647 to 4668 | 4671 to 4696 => 1.6 A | 22.1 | 18.5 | 19.3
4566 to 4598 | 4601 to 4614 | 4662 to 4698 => -0.6 A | 21.7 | 21.9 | 18.5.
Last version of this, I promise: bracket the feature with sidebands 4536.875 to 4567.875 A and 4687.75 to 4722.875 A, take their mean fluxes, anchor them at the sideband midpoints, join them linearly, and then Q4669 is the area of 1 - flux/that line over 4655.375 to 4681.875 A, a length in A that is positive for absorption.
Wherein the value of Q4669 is 5.4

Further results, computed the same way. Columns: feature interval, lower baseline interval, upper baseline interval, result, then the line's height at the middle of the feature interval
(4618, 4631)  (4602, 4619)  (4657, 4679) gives 0.3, 20.3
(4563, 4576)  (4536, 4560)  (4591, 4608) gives 1.1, 22.4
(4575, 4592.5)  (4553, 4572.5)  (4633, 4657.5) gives 0.0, 21.5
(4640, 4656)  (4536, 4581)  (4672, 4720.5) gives -0.2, 20.8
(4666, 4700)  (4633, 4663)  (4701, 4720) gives 2.7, 20.8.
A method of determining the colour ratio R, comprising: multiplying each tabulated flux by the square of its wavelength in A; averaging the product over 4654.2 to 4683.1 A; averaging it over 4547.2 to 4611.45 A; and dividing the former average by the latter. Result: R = 0.81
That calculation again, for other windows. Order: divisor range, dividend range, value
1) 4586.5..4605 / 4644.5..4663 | 0.89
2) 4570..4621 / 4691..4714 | 1.06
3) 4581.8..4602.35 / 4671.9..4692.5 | 0.89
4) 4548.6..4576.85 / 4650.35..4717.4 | 0.95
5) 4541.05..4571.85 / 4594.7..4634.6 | 1.06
